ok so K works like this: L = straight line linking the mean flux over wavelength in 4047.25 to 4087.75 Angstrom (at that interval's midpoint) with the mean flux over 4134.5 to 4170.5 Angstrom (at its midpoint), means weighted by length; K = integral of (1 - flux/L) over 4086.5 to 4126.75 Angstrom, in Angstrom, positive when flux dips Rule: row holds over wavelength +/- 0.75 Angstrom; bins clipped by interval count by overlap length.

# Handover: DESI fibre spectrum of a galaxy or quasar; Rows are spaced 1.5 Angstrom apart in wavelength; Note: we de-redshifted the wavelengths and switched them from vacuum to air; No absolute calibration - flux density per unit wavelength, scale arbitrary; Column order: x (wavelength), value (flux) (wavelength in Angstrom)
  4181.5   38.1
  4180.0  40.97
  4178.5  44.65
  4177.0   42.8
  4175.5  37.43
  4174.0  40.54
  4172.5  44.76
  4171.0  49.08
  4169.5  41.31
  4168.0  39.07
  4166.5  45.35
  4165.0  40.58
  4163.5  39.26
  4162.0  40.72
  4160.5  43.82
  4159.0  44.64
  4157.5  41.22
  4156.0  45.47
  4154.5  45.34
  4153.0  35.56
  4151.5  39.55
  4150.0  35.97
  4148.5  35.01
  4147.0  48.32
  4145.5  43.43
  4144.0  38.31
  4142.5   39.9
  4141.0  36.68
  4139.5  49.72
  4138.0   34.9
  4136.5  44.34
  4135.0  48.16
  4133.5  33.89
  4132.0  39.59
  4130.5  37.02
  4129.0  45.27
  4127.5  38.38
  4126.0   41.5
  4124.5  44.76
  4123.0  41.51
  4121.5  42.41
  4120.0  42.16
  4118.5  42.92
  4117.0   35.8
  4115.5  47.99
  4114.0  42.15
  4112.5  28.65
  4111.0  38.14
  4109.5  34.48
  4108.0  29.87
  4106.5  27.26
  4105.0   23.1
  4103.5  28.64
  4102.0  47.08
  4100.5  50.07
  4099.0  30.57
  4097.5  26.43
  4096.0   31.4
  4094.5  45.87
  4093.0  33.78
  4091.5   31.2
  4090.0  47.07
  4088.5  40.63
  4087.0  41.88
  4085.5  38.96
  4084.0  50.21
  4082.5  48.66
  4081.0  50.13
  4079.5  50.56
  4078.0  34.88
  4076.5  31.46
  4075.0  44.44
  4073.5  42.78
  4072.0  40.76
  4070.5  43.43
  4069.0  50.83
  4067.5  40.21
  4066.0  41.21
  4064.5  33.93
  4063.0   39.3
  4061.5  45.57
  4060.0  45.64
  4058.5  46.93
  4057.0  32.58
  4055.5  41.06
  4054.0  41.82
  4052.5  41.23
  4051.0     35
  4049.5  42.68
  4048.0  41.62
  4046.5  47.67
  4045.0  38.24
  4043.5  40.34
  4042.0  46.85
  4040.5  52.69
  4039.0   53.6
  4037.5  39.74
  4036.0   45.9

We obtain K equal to 4.0 Angstrom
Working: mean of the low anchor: 42.1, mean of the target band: 37.7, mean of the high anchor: 41.5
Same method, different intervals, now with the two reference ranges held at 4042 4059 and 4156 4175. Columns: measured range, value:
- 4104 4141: 2.8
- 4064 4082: -0.4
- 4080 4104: 0.7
